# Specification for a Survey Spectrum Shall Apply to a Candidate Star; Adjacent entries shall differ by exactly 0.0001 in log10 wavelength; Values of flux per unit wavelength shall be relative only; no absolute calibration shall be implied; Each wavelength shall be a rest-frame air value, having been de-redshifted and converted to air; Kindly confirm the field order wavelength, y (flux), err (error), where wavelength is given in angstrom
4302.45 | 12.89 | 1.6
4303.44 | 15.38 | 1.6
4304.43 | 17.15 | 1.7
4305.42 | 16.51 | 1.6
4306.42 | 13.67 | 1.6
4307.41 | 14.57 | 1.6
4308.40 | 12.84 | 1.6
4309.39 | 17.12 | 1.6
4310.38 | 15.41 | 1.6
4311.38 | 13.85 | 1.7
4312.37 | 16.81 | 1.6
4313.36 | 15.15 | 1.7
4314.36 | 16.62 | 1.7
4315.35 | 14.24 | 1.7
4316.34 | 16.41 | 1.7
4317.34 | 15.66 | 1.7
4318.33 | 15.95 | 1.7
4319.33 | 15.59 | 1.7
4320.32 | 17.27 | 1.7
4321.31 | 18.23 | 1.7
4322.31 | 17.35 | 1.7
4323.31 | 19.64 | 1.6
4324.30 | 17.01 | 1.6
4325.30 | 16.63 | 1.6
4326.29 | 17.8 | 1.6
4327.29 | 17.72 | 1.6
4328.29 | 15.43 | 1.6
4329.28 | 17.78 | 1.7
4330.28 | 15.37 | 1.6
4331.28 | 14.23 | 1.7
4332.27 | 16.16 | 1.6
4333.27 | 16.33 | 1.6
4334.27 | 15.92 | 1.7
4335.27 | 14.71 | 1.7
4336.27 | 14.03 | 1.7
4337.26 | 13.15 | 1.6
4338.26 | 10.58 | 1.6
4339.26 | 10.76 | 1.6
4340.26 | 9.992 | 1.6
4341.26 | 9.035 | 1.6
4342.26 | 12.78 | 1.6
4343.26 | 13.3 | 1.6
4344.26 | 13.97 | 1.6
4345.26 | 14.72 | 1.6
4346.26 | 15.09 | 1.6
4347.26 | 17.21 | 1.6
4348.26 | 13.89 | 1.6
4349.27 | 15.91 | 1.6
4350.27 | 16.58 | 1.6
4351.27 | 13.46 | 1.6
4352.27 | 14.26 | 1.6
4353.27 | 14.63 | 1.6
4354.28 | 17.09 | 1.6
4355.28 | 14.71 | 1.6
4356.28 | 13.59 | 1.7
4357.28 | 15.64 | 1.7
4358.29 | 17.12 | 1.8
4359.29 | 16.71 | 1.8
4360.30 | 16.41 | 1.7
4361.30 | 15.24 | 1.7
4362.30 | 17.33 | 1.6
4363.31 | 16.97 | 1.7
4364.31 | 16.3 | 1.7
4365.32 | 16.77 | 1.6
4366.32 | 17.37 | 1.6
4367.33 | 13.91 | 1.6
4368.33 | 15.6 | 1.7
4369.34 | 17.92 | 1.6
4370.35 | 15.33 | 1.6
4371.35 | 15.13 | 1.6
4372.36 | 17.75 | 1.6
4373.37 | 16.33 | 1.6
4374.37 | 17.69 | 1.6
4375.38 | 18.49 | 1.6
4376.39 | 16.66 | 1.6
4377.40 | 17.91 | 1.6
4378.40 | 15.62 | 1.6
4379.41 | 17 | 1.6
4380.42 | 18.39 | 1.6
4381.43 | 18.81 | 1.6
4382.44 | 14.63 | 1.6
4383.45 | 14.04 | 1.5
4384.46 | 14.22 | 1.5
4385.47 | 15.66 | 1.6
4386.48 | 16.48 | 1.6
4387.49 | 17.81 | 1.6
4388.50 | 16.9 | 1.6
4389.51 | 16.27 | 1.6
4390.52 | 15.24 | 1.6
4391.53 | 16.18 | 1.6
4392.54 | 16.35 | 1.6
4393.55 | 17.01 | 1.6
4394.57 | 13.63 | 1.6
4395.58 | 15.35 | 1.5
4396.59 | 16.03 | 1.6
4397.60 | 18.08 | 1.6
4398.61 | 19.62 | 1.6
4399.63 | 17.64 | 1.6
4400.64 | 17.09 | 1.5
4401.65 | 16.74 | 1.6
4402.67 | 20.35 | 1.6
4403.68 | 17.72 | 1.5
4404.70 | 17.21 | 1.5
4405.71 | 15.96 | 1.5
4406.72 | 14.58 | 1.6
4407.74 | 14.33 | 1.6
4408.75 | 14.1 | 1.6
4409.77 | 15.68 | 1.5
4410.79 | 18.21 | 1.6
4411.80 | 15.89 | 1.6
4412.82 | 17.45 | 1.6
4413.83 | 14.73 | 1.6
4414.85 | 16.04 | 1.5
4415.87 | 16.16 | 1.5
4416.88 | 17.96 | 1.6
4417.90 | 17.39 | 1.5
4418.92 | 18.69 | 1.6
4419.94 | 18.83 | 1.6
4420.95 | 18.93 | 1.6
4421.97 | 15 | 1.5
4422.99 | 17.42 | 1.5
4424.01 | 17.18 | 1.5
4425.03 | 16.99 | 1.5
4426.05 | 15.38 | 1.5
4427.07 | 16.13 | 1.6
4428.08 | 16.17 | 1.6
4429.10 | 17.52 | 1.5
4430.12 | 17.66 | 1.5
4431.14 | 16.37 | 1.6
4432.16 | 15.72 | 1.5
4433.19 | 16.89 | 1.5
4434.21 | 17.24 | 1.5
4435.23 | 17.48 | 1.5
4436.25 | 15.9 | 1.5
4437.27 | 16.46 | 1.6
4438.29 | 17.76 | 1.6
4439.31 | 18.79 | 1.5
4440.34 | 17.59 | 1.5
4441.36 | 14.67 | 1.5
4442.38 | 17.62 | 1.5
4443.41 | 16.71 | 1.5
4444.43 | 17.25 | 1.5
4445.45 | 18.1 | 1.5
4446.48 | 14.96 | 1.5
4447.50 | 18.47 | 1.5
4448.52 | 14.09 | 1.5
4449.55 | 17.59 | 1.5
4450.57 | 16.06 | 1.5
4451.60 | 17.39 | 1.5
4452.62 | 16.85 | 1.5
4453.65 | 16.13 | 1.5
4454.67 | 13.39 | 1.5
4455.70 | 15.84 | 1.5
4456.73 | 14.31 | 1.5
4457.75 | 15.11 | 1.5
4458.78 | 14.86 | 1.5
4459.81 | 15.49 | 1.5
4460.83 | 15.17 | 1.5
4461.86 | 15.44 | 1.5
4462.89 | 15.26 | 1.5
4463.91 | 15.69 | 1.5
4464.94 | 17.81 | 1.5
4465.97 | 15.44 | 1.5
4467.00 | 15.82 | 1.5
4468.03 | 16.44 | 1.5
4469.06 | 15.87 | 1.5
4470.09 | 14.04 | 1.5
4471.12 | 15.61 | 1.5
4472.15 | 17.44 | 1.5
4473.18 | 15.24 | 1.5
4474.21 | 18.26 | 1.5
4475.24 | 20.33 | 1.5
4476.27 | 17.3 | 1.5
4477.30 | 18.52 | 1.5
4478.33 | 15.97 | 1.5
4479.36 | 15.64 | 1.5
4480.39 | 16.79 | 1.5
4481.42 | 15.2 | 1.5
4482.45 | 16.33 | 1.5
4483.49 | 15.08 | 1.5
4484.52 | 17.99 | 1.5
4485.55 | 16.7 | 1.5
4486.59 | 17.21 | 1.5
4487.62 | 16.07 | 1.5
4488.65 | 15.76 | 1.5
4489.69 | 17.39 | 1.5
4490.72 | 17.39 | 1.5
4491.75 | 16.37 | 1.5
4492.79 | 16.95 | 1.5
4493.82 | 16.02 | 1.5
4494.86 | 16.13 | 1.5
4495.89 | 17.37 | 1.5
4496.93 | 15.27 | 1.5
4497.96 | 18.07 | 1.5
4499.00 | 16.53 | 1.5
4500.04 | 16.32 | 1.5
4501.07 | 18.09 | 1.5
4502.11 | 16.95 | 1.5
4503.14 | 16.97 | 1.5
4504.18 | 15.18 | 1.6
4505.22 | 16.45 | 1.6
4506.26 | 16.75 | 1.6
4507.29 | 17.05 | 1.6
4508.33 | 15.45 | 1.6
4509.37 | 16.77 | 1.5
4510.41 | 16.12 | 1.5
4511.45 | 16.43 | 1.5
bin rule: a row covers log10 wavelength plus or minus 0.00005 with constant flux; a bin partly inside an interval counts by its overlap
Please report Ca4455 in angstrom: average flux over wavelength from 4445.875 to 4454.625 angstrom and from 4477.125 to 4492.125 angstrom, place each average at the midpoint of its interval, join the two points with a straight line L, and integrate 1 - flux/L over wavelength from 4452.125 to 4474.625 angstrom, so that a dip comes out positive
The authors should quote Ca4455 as 1.0 angstrom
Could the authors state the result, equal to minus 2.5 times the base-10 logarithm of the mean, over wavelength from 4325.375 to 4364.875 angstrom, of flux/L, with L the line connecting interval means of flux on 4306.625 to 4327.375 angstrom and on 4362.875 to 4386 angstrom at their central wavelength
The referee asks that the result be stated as 0.10 mag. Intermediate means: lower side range 16.2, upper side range 16.5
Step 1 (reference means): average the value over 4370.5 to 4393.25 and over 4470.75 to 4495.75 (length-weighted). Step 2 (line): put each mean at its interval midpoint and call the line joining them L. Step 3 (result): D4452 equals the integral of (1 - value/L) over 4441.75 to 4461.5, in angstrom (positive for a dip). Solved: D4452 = 0.7 angstrom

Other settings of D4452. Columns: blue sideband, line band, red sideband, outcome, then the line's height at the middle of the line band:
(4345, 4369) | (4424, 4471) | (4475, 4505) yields 0.36 angstrom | 16.4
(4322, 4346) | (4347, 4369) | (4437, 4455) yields -0.86 angstrom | 15.2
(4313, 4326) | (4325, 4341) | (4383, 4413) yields 1.85 angstrom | 16.6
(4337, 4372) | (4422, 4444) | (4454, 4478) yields -1.58 angstrom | 15.7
